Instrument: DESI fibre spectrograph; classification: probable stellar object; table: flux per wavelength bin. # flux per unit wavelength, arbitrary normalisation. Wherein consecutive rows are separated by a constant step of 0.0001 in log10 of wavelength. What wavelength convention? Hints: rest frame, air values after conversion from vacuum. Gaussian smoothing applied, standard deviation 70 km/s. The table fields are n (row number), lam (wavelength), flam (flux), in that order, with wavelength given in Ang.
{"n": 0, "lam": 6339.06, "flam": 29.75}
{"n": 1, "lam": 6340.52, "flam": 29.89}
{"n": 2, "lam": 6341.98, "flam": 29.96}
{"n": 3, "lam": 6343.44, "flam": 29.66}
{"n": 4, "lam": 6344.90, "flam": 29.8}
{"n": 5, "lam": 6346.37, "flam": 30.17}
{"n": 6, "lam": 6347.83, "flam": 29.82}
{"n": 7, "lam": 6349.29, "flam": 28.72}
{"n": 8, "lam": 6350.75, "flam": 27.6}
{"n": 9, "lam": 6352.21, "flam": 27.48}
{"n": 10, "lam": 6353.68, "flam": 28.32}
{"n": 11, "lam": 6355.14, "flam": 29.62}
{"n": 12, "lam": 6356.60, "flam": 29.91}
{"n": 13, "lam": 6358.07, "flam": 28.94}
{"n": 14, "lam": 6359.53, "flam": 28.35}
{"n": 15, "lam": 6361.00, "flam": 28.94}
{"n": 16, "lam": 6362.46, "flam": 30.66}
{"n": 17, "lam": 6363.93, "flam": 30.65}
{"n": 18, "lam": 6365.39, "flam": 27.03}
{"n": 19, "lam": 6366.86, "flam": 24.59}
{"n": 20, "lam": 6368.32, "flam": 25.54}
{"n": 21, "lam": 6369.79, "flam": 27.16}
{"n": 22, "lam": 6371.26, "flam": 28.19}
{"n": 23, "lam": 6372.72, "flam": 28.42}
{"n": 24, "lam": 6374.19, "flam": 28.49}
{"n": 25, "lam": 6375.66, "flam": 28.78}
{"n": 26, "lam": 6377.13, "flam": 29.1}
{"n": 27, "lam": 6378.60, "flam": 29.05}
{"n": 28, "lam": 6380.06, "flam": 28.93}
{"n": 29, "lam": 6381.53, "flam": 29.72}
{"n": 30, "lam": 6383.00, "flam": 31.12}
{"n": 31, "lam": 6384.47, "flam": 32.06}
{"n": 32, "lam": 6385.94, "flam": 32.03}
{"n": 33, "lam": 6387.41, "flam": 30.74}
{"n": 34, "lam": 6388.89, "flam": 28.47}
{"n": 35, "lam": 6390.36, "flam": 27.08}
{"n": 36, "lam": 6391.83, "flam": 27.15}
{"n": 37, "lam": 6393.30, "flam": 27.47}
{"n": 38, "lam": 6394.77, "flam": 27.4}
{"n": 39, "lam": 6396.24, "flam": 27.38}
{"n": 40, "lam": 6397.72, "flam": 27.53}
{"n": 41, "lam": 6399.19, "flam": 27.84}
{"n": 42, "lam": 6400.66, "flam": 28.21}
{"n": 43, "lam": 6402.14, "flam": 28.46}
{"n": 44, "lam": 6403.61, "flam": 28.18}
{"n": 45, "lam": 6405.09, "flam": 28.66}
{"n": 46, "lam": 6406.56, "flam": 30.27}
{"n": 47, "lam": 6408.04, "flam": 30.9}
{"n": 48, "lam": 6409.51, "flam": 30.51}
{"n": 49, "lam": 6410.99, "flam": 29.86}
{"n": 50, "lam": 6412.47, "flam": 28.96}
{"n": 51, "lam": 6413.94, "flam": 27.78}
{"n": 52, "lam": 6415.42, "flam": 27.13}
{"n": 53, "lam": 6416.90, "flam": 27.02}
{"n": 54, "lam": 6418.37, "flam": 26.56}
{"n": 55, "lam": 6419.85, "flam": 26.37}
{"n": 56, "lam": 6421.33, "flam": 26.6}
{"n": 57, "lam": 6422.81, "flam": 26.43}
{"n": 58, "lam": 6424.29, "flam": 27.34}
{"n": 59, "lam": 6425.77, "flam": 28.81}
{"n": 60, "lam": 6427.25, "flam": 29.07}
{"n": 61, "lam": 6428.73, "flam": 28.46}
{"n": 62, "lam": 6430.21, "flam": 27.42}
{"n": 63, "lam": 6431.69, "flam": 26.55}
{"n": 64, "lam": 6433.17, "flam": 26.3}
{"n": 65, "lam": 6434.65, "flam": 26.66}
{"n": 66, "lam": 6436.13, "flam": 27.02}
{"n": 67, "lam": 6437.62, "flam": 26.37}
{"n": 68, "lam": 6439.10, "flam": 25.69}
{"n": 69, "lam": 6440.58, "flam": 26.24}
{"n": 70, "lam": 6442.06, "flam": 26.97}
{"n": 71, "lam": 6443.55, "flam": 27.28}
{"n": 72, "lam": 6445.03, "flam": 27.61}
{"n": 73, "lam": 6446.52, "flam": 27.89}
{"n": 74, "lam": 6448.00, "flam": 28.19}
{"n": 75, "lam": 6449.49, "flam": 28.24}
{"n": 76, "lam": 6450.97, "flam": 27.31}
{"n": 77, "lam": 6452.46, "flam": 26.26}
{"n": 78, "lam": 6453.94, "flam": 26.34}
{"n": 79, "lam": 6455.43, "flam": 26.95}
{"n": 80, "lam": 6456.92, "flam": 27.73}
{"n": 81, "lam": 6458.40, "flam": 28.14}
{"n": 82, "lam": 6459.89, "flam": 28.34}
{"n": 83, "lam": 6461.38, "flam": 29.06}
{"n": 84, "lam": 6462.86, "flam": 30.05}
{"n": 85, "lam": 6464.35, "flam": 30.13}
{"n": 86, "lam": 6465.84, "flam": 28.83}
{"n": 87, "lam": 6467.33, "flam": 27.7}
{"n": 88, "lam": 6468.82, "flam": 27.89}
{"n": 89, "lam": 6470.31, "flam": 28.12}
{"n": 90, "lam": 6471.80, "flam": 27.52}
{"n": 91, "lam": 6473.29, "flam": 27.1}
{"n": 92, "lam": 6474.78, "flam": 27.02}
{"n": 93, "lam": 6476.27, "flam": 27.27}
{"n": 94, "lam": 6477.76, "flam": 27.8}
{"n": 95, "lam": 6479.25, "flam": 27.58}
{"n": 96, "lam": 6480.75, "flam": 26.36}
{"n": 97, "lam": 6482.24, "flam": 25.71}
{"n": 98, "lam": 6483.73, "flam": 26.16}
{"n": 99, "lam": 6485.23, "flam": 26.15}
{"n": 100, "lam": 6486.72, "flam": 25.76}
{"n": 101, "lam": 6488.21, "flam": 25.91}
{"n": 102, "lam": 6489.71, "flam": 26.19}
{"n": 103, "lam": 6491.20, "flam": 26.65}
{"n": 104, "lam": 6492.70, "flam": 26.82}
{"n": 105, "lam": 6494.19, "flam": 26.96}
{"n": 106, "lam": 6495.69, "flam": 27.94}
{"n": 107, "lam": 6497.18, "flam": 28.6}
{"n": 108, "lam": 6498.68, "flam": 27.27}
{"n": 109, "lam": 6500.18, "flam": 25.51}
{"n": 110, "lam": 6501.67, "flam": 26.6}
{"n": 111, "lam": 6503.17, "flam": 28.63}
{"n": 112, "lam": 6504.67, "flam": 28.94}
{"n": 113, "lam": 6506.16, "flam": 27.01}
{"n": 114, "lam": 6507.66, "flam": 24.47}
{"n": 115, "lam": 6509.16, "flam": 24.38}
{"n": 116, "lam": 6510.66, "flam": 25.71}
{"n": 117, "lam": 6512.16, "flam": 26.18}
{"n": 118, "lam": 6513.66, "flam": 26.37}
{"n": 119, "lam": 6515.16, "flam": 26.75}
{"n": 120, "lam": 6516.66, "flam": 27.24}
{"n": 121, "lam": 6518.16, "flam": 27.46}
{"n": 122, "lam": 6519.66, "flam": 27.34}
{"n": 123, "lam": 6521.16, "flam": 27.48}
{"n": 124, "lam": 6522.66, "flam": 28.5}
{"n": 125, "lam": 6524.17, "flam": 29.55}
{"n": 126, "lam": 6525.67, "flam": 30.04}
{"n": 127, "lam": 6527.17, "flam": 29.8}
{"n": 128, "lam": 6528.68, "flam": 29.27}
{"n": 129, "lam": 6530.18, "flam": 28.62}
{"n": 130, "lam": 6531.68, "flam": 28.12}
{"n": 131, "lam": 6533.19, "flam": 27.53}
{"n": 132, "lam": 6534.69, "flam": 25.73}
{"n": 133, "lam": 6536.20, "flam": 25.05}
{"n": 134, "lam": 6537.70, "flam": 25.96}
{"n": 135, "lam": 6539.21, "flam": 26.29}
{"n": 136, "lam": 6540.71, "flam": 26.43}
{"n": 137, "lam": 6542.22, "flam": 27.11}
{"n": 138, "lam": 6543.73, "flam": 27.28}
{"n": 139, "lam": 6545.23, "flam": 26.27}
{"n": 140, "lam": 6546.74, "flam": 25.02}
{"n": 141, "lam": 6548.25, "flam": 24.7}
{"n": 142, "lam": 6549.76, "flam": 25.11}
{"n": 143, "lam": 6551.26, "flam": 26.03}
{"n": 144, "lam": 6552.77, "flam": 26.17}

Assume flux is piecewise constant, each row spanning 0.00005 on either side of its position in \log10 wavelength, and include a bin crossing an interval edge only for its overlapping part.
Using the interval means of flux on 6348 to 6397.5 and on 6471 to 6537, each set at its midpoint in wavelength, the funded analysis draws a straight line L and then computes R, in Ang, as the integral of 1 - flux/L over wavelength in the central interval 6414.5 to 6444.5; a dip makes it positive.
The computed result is 1.0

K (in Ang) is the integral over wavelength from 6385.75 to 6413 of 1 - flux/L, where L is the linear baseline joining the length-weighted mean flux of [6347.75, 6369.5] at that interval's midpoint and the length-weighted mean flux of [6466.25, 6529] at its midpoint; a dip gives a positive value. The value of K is -0.7 Ang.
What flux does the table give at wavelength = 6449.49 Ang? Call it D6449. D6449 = 28.24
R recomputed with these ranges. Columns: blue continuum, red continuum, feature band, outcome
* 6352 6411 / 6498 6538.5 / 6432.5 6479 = 0.6 Ang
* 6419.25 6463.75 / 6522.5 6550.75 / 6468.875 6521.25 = 0.8 Ang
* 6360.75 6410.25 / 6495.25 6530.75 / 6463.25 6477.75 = -0.1 Ang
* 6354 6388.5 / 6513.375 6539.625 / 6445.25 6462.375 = 0.4 Ang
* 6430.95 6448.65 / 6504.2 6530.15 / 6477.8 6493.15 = 0.5 Ang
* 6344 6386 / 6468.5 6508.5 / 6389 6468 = 0.3 Ang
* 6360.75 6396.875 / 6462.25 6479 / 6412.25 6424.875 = 0.6 Ang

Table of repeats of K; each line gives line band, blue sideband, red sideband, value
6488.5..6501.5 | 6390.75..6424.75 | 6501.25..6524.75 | 0.12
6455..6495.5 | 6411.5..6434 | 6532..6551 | -0.88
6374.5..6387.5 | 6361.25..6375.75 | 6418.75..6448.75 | -1.07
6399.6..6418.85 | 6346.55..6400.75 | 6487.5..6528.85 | -0.27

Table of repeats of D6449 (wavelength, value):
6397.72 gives 27.53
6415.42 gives 27.13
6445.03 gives 27.61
